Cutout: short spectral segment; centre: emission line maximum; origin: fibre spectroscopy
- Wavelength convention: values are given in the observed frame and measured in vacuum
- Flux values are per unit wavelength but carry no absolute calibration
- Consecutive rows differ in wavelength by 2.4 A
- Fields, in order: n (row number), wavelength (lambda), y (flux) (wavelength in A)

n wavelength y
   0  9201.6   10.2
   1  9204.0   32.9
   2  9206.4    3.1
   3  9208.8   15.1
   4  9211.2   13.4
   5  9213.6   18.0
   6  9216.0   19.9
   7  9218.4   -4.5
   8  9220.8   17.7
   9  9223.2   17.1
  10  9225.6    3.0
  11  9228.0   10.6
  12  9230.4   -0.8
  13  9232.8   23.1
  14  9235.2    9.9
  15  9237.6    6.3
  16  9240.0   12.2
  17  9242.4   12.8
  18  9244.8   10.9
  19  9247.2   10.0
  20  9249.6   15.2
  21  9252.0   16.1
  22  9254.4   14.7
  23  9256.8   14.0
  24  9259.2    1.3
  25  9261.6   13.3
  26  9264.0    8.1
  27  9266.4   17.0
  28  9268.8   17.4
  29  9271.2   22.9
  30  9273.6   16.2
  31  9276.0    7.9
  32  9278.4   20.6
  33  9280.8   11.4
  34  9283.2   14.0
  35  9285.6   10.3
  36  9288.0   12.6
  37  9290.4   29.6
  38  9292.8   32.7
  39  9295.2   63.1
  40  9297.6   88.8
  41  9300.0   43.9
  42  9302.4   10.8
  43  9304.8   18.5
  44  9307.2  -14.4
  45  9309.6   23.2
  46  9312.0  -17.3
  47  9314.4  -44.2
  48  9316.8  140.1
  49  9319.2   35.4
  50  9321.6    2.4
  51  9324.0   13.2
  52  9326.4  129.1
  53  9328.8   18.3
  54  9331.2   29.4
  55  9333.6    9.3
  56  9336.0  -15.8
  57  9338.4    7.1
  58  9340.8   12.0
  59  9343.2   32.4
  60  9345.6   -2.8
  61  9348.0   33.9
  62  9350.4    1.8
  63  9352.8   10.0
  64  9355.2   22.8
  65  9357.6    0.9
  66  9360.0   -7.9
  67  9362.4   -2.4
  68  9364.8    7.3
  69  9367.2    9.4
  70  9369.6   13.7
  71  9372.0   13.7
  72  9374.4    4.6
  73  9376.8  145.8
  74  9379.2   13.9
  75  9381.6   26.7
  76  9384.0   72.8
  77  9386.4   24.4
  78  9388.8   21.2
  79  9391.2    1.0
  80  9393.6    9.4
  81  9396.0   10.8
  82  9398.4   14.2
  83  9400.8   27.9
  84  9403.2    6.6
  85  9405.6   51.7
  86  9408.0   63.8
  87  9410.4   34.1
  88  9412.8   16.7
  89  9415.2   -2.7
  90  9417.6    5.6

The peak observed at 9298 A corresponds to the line Hbeta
